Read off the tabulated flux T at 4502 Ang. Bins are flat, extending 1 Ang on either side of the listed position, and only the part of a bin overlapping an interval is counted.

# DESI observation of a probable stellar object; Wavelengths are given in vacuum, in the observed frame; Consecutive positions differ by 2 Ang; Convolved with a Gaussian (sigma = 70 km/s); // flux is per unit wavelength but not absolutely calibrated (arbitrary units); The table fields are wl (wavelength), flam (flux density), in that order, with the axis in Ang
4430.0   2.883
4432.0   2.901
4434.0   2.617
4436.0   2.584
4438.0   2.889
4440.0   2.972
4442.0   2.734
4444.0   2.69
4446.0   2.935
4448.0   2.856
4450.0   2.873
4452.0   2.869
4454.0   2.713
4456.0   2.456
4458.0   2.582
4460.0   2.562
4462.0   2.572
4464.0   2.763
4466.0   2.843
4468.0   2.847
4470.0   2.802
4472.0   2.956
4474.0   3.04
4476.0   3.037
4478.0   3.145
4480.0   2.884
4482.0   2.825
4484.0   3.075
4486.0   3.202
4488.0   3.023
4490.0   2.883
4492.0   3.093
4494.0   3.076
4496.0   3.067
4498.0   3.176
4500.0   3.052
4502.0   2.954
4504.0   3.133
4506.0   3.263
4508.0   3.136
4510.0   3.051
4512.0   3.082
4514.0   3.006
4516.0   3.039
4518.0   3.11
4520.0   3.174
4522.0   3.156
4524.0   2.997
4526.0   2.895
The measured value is 2.954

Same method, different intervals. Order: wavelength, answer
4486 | 3.202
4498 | 3.176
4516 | 3.039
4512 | 3.082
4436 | 2.584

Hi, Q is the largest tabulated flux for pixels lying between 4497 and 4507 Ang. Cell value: 3.263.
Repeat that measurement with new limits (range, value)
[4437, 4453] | 2.972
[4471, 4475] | 3.04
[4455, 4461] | 2.582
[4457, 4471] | 2.847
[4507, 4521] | 3.174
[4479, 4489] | 3.202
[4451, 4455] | 2.869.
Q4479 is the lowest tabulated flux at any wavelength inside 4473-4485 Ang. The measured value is 2.825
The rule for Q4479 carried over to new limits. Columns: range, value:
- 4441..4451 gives 2.69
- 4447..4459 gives 2.456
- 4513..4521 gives 3.006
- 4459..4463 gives 2.562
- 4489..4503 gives 2.883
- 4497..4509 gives 2.954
